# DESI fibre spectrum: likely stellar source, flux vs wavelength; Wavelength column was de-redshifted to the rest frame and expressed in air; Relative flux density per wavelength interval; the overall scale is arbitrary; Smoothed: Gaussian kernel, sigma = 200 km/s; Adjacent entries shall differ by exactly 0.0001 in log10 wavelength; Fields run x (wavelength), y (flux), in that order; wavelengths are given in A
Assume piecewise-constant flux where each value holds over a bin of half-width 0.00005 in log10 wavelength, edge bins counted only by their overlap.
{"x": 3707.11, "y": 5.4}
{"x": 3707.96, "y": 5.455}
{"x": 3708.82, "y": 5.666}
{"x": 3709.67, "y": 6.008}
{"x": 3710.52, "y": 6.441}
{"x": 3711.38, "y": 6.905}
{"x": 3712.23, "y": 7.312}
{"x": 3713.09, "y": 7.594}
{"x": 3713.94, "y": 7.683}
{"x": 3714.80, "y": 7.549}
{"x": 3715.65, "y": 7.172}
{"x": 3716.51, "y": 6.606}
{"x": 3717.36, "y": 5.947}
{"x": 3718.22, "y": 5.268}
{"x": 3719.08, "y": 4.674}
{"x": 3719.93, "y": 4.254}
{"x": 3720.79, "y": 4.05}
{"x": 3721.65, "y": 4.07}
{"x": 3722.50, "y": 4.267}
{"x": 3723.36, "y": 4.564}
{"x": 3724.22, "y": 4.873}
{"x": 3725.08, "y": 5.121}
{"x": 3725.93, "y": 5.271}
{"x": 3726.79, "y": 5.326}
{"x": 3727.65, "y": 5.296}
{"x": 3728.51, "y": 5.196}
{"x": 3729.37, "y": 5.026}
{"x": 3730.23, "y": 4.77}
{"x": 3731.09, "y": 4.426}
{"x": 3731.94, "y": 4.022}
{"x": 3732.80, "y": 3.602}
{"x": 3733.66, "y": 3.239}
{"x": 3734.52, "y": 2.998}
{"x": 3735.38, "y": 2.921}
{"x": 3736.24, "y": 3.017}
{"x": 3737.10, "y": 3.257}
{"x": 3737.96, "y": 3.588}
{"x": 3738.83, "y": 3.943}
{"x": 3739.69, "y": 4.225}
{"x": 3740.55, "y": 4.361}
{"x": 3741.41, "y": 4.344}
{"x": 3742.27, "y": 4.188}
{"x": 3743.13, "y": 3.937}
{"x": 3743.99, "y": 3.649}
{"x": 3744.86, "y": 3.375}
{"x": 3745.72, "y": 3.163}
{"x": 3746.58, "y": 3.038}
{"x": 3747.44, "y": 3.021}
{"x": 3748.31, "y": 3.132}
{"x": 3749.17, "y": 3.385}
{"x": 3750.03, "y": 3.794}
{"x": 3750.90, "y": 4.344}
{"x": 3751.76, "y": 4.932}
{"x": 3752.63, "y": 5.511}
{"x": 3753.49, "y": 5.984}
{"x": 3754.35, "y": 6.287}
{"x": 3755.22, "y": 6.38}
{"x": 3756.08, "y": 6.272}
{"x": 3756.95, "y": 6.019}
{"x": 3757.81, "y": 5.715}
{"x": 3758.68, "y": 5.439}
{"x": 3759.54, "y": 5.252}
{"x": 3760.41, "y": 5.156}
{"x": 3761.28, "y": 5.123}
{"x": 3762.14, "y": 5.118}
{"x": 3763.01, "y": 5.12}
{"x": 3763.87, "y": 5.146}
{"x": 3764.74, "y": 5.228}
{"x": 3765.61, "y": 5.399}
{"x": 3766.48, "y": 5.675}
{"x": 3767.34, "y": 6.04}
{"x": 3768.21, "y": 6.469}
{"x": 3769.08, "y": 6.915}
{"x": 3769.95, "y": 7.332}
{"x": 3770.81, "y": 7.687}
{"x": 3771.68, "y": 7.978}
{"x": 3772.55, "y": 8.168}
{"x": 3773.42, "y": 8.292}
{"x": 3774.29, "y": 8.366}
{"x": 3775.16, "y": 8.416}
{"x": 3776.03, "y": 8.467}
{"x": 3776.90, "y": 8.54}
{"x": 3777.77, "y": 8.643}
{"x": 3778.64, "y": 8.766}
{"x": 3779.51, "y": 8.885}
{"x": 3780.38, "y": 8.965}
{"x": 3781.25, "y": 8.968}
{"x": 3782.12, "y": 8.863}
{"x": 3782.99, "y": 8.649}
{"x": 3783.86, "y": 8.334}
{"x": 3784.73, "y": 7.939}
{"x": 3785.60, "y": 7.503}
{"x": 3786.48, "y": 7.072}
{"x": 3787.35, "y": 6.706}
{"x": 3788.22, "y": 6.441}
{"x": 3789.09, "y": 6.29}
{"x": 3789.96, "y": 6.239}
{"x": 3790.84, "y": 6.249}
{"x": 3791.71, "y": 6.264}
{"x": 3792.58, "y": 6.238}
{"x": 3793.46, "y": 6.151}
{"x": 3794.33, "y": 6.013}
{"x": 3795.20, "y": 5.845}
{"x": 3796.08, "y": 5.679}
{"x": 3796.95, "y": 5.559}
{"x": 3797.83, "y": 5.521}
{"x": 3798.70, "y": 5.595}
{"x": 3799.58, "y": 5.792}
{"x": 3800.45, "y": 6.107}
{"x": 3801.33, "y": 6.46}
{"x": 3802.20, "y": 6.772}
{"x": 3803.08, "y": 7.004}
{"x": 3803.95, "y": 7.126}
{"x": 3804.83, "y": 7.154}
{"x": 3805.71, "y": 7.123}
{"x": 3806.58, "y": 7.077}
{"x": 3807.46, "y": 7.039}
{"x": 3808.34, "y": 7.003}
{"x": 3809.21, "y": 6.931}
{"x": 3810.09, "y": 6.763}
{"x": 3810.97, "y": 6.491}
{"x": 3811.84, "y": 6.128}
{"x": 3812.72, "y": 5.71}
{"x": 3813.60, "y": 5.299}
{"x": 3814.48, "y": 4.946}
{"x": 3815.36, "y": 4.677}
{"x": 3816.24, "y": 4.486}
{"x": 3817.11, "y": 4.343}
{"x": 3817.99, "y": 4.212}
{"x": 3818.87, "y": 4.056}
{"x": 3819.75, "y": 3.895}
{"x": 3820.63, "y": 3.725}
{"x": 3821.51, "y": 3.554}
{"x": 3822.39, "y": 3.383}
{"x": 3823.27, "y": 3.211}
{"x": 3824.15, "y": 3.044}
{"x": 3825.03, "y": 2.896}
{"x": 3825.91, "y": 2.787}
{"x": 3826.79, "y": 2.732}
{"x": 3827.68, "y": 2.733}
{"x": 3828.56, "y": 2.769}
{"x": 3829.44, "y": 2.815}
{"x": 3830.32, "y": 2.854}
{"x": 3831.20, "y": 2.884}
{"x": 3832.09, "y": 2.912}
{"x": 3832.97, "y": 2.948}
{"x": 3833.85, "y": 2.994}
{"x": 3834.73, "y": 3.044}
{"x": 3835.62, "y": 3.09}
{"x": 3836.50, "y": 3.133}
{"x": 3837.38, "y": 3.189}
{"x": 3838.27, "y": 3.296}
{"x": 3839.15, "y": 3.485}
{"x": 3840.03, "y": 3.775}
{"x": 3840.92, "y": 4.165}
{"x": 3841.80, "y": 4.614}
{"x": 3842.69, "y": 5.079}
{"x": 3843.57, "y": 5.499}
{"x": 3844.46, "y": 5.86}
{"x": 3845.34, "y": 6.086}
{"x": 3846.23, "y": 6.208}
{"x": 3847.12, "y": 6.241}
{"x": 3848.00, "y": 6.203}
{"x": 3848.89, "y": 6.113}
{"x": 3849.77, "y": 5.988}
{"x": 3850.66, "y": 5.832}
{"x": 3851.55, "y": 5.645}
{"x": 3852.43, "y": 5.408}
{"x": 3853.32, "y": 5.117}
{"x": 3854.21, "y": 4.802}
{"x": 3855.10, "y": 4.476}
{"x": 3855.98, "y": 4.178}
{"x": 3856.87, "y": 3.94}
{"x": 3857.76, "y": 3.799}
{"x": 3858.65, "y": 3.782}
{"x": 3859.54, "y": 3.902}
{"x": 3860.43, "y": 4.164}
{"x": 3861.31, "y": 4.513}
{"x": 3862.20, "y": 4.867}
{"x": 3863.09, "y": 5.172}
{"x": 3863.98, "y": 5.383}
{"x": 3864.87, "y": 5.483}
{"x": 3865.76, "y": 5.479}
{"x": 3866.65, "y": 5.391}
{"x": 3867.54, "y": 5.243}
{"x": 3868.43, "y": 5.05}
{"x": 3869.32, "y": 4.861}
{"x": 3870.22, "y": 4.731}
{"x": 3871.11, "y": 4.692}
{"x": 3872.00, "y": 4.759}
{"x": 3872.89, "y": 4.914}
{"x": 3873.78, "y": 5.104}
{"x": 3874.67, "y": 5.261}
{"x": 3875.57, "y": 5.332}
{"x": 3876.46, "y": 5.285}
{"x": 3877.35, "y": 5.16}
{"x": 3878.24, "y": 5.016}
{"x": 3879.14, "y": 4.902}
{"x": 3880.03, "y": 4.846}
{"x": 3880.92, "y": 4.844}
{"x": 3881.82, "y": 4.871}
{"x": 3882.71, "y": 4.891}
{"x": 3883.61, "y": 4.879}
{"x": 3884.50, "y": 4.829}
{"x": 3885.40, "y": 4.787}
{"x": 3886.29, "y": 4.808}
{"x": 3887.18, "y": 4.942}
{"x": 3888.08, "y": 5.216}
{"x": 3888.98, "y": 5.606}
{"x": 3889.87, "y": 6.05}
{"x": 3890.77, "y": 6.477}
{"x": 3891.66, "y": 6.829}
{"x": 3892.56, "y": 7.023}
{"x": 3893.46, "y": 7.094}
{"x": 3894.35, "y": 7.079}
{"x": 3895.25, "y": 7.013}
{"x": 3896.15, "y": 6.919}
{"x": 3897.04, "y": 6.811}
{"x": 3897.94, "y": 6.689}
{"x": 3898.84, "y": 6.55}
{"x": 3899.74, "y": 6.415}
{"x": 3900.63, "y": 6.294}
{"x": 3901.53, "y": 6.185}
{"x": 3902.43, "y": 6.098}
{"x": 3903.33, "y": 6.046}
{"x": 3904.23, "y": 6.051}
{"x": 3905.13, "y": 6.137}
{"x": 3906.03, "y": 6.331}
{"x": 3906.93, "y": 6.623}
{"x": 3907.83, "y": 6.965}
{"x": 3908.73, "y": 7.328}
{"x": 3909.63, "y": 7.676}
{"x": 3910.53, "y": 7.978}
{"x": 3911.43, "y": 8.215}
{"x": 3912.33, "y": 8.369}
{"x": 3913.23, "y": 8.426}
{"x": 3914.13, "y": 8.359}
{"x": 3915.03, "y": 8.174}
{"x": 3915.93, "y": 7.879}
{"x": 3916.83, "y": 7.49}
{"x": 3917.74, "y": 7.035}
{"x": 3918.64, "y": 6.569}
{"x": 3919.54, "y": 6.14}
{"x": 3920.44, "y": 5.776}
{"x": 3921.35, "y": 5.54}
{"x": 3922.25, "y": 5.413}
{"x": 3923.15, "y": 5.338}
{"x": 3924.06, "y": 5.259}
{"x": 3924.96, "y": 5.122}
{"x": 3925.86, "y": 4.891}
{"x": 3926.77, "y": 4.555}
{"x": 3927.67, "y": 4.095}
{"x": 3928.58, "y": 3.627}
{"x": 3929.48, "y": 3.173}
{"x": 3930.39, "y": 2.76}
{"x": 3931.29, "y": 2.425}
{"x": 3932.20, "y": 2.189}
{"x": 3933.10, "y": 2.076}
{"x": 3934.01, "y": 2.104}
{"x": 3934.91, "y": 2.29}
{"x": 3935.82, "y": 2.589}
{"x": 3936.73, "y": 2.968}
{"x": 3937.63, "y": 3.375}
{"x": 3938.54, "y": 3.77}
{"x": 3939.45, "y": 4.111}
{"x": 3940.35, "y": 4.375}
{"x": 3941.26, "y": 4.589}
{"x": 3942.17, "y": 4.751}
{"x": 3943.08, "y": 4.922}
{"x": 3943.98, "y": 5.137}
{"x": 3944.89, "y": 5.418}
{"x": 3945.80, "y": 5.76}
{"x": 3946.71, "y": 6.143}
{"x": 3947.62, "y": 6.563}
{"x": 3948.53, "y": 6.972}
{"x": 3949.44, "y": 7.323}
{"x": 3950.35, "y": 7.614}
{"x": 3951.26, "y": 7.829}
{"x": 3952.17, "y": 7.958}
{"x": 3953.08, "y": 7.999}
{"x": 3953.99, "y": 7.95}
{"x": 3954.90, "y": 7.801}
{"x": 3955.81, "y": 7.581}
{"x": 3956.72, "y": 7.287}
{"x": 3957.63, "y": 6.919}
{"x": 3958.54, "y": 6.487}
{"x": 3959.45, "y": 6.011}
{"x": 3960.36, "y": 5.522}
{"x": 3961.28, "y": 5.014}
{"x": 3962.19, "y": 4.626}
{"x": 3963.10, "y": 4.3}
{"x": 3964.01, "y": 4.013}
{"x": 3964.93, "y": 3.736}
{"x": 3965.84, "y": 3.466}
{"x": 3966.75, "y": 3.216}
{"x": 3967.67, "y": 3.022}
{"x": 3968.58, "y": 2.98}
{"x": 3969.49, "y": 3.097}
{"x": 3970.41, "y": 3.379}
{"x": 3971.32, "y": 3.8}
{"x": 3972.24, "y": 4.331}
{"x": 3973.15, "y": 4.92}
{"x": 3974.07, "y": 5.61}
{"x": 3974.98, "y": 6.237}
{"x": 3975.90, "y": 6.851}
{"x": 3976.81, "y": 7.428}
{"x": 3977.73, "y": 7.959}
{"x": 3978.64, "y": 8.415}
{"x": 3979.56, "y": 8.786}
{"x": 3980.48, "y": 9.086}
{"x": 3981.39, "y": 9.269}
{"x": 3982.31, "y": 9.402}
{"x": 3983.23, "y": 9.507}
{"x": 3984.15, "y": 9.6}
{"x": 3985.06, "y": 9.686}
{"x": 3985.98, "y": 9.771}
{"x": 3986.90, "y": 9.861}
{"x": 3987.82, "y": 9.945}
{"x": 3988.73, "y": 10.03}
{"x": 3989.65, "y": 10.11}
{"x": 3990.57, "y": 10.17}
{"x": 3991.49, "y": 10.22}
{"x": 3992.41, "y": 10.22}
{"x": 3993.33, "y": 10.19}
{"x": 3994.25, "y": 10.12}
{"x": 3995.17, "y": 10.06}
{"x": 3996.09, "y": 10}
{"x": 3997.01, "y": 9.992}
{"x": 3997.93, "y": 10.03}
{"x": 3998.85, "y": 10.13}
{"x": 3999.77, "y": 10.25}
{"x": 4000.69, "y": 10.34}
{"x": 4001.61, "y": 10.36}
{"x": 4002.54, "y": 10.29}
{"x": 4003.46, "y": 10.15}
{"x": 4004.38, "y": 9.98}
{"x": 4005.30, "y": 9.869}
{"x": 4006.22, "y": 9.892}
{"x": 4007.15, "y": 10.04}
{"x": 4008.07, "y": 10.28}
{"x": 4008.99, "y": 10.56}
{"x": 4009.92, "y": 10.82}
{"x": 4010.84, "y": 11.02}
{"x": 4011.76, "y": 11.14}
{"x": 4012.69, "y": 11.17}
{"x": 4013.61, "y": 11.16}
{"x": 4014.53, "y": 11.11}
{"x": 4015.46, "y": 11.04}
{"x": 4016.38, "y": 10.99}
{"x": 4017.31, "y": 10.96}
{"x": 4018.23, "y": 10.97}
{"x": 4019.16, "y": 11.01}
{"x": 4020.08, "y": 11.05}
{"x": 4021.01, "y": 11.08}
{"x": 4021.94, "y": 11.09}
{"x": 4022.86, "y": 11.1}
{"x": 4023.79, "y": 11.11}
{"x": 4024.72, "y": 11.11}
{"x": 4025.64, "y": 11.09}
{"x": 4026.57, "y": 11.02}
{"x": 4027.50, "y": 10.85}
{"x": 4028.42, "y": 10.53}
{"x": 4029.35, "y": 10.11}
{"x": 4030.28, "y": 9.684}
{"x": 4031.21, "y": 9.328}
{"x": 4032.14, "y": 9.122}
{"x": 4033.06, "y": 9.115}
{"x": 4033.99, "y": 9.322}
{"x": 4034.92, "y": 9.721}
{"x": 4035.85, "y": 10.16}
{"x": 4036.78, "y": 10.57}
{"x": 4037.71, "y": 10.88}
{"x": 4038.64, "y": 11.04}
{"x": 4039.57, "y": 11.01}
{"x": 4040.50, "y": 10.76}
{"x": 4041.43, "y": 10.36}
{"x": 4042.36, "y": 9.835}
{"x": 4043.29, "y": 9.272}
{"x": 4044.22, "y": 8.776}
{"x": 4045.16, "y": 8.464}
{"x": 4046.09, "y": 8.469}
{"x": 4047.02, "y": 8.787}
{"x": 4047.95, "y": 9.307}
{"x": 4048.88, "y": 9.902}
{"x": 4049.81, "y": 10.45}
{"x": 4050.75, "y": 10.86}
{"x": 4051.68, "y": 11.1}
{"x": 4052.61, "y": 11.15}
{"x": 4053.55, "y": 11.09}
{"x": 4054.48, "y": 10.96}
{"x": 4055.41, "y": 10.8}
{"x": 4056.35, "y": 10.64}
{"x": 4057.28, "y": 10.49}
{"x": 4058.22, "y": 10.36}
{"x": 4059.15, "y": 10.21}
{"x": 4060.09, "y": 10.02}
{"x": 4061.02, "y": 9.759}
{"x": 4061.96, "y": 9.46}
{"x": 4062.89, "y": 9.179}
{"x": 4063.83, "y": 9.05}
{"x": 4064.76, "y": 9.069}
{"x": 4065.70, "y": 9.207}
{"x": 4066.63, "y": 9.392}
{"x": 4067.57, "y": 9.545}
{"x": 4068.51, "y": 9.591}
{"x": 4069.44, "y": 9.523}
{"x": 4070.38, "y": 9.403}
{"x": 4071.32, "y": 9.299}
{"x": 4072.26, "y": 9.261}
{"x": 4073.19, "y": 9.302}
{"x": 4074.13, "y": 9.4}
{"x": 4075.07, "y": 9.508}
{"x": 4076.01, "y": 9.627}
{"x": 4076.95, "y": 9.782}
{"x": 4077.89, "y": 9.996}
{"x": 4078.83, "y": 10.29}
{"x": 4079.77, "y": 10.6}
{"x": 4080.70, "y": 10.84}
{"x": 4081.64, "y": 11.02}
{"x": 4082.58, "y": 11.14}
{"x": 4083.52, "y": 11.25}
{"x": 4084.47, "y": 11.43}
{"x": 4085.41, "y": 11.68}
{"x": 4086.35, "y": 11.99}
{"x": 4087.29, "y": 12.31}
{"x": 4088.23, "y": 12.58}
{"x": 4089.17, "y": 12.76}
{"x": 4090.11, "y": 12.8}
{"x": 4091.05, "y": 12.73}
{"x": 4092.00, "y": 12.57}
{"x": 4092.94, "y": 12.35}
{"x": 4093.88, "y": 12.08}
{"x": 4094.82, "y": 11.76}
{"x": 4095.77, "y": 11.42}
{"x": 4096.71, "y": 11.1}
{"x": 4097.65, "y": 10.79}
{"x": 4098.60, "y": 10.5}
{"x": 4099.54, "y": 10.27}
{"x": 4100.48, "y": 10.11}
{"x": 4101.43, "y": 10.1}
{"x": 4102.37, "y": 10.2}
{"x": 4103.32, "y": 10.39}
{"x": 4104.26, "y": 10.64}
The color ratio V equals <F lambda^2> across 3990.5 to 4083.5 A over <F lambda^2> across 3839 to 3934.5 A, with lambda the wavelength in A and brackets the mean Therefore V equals 2.00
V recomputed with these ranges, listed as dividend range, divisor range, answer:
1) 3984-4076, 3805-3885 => 2.38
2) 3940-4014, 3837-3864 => 1.71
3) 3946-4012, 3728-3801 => 1.54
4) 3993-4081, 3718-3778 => 2.29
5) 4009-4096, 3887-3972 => 1.99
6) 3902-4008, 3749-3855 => 1.30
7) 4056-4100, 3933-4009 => 1.56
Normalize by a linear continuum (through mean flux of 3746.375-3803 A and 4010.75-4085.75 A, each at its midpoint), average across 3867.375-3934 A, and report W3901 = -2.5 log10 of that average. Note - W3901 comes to 0.39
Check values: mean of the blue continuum 6.41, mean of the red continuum 10.2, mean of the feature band 5.71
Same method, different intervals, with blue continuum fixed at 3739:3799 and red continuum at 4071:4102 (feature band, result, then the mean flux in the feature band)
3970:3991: 0.171 mag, 8.02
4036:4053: 0.032 mag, 10.1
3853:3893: 0.469 mag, 5.01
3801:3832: 0.371 mag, 4.83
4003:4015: -0.080 mag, 10.6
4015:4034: -0.058 mag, 10.6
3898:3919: 0.166 mag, 7.09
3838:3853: 0.349 mag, 5.29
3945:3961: 0.269 mag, 6.98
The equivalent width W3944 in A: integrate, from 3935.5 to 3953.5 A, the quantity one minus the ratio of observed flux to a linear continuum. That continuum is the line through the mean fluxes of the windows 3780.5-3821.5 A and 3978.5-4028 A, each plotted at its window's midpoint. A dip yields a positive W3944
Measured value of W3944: 7.17 A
